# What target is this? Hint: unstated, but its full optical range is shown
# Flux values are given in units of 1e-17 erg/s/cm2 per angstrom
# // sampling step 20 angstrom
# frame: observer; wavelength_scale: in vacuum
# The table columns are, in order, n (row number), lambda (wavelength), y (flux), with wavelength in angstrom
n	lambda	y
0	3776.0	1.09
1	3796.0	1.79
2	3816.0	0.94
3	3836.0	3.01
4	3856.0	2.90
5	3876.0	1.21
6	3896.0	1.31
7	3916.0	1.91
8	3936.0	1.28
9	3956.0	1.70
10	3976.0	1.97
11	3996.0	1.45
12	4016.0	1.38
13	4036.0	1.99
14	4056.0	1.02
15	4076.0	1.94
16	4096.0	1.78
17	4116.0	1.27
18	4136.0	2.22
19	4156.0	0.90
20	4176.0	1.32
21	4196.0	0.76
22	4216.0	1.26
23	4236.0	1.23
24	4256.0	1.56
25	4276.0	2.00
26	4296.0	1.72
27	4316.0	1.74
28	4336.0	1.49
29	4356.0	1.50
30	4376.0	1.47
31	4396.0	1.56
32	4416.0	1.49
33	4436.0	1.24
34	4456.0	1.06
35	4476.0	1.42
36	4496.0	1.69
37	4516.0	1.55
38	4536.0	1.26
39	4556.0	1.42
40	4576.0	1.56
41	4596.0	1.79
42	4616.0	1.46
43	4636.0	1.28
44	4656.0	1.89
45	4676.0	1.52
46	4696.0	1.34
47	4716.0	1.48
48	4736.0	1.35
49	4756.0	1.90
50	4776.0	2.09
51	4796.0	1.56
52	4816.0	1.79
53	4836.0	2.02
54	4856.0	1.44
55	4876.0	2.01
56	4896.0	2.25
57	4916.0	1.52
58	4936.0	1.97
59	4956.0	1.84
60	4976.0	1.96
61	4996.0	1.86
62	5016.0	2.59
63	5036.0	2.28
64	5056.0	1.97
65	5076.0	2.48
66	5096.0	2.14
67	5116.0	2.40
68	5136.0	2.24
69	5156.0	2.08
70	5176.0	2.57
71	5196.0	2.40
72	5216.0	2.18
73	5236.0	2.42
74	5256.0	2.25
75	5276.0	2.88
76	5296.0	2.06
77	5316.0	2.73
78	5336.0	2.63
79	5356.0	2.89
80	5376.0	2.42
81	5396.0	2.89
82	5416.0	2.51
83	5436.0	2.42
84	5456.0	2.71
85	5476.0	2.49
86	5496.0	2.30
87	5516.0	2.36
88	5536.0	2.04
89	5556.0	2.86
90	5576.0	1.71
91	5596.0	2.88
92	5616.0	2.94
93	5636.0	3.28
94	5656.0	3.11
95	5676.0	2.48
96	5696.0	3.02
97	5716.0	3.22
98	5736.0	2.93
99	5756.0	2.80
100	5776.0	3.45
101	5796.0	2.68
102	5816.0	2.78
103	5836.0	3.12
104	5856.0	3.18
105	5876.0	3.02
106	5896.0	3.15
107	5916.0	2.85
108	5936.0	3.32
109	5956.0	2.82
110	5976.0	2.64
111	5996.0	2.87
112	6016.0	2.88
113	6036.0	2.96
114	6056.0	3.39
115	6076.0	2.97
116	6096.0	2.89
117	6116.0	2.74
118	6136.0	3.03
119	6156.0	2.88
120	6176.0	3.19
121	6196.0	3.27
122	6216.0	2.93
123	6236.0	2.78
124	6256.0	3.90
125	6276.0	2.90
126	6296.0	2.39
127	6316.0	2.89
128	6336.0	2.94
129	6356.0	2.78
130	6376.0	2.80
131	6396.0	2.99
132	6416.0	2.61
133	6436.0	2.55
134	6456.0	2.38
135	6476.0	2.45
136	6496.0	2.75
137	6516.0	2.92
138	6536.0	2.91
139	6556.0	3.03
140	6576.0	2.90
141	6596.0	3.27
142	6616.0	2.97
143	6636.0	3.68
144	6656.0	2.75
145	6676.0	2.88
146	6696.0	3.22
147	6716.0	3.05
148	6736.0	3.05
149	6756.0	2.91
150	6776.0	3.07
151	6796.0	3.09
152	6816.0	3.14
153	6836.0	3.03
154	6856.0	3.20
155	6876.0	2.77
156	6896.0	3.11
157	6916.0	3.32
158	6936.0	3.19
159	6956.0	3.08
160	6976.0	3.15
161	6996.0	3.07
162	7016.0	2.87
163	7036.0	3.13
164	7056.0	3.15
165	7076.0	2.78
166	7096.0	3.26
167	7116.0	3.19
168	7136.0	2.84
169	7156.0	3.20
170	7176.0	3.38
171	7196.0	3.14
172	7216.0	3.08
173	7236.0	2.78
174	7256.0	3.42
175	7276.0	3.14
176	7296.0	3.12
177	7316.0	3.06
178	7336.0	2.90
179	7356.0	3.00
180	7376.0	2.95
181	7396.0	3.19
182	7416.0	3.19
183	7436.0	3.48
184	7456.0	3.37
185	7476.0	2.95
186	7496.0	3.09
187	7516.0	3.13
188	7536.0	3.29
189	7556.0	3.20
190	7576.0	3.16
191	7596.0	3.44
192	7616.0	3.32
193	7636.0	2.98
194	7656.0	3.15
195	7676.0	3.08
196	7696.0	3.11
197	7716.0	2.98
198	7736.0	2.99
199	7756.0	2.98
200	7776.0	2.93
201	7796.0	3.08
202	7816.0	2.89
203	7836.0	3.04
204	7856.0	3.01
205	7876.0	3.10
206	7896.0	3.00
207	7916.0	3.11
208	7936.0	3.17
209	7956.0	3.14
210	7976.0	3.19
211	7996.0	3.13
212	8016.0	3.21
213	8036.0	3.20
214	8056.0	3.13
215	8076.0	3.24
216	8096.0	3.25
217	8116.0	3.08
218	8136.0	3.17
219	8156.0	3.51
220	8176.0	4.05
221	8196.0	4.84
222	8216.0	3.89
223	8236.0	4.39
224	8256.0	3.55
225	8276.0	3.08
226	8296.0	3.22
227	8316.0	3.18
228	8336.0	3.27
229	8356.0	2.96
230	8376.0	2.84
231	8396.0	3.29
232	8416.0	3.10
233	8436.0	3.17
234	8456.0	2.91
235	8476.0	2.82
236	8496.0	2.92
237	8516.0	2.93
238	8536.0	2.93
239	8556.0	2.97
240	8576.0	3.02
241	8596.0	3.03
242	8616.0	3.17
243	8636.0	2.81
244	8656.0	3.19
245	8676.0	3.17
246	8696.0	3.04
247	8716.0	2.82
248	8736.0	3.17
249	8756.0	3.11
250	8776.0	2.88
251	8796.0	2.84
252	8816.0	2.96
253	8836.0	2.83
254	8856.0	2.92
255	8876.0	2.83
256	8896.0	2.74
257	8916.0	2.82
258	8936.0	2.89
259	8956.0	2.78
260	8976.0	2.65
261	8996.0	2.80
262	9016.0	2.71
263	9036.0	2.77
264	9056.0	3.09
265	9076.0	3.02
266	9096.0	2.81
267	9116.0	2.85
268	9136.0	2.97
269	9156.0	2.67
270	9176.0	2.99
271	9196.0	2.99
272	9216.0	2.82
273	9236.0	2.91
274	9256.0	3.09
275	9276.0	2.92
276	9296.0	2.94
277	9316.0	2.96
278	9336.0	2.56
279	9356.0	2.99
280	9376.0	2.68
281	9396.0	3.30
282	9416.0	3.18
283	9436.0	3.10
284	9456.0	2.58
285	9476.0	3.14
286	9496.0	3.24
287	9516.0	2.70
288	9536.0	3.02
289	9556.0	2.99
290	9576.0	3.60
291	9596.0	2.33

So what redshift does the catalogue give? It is 0.249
